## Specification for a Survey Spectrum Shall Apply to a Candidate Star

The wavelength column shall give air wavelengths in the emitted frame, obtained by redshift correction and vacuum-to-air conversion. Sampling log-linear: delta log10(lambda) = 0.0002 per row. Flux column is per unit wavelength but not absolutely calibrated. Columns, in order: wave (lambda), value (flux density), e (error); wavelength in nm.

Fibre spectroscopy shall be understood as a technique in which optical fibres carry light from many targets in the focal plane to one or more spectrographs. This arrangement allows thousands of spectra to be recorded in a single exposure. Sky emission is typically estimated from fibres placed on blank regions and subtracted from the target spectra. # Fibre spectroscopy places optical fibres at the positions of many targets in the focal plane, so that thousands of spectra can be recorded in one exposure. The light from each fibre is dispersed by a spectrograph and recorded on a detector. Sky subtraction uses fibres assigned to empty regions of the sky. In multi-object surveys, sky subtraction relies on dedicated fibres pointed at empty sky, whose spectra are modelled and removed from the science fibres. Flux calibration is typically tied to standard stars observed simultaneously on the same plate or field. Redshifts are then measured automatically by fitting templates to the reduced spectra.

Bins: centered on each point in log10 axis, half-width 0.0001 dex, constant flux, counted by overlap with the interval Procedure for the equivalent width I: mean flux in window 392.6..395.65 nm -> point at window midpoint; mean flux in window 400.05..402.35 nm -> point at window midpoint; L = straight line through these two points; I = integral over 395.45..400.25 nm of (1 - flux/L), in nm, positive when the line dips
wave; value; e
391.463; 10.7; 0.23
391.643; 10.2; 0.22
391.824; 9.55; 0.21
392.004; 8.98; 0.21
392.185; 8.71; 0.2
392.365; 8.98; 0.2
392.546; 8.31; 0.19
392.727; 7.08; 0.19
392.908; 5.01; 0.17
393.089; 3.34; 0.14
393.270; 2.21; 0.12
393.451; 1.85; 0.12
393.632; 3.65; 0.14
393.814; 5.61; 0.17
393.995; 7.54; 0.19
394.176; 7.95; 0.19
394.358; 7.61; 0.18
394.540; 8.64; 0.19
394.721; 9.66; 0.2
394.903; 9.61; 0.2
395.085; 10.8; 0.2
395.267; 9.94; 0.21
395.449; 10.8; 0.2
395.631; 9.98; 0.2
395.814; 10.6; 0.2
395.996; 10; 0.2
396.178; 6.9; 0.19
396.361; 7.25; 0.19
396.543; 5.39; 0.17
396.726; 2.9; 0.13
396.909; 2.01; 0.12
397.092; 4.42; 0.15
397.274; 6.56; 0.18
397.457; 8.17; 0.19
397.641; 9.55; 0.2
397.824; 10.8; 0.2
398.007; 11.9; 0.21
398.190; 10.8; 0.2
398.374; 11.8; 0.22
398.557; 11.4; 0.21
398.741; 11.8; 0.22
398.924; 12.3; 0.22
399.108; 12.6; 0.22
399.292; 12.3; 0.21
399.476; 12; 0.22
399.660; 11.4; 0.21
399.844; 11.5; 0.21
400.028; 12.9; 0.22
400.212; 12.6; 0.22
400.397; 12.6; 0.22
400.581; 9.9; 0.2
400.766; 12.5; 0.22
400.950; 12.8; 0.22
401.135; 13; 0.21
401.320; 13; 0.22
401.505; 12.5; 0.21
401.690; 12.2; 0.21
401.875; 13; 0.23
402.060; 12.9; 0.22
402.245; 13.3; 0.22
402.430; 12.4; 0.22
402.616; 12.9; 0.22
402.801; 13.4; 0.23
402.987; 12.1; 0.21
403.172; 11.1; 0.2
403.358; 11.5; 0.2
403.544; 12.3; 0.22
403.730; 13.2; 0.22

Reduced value 0.21 nm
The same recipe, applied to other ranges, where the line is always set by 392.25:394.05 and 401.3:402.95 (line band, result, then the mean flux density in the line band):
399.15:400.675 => -0.135 nm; 11.9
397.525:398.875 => -0.222 nm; 11.1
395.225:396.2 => -0.317 nm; 9.89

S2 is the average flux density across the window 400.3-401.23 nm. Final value 12.2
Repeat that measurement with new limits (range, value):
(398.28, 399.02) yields 11.8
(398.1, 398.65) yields 11.3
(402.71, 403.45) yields 12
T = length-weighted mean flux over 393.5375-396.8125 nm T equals 8.05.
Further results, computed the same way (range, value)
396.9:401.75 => 11.1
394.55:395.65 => 10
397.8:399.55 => 11.8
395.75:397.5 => 6.31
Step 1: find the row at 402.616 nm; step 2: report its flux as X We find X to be 12.9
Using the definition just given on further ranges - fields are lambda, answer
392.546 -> 8.31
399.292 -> 12.3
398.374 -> 11.8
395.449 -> 10.8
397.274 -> 6.56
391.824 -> 9.55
